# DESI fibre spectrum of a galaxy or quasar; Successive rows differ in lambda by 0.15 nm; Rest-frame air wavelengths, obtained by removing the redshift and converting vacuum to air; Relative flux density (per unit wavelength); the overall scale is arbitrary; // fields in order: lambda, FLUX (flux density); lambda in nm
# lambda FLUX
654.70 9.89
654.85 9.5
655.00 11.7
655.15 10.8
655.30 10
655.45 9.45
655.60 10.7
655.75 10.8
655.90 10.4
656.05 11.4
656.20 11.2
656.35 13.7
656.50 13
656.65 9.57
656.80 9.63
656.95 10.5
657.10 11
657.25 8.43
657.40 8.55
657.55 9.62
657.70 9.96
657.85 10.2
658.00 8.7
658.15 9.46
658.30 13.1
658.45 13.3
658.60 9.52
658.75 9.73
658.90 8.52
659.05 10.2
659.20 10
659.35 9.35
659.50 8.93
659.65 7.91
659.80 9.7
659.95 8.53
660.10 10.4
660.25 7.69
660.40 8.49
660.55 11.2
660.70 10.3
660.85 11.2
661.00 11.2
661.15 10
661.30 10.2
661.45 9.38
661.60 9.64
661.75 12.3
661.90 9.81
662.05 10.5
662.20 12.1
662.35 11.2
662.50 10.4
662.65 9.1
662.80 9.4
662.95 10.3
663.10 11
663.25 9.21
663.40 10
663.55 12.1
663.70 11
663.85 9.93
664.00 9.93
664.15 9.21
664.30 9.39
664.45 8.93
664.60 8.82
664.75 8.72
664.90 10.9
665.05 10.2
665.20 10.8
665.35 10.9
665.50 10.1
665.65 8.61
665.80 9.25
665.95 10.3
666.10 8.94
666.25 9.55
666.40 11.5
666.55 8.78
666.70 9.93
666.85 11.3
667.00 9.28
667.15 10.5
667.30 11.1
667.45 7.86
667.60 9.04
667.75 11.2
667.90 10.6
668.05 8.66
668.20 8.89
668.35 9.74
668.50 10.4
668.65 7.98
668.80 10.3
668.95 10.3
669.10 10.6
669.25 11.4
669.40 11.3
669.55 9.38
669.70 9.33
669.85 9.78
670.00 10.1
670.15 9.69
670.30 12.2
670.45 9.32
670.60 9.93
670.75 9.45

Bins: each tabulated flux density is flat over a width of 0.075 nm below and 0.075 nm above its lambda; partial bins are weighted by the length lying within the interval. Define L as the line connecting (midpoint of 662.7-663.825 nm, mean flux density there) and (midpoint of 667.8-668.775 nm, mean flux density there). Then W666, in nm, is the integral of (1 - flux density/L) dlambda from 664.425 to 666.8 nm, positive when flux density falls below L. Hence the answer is 0.04 nm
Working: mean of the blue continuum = 10.4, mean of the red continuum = 9.47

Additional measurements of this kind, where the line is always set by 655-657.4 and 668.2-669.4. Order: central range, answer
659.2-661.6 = 0.19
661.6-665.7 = 0.06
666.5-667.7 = 0.05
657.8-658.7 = -0.01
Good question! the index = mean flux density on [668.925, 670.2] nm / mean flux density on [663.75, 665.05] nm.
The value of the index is 1.07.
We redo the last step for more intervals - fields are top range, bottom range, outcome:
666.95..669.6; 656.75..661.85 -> 1.00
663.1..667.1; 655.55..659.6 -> 0.96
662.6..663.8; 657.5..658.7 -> 0.98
